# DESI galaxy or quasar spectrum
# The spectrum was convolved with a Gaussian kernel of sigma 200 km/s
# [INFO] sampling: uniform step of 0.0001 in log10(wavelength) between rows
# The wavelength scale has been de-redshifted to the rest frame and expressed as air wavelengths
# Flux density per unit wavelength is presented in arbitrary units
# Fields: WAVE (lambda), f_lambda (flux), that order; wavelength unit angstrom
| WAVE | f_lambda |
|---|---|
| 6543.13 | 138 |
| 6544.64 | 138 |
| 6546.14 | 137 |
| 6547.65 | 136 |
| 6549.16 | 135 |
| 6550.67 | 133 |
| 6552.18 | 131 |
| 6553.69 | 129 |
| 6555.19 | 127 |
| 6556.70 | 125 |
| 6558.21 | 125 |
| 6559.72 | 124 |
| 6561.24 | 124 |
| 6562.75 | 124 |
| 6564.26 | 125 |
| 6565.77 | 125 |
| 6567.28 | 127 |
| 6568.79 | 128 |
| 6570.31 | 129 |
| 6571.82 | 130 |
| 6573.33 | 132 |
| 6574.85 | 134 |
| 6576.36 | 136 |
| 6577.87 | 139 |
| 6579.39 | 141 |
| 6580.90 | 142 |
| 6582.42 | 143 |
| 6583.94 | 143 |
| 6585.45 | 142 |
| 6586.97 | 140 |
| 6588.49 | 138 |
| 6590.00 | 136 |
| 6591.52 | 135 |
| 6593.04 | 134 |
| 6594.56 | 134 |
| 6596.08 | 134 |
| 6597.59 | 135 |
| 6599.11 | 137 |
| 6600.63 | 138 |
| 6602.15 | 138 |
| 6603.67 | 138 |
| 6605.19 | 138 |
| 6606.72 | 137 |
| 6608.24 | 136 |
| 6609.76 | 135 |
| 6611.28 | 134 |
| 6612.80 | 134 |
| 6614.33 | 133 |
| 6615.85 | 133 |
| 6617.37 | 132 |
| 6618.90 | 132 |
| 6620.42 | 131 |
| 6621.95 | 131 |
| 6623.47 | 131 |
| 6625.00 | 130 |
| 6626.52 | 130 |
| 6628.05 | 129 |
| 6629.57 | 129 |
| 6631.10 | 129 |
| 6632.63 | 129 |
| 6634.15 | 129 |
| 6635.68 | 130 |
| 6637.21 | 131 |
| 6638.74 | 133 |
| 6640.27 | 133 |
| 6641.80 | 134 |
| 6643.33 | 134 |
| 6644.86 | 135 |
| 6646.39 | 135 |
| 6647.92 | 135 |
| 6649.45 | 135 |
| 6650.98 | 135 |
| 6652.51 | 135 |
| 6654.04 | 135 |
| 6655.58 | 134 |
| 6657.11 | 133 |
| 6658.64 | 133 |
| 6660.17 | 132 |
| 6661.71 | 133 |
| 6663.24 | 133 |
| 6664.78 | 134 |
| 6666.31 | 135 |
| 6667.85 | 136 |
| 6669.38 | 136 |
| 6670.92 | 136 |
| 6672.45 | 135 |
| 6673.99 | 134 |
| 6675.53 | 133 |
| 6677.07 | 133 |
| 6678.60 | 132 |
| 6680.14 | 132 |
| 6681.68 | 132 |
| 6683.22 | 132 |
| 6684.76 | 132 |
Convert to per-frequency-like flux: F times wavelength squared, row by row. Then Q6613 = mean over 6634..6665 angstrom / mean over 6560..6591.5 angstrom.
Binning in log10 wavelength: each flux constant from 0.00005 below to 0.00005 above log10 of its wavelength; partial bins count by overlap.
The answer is 1.0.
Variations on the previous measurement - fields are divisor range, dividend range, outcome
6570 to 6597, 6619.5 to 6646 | 0.97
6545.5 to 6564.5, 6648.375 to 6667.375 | 1.07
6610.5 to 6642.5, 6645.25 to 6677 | 1.03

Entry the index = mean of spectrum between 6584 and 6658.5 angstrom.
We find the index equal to 134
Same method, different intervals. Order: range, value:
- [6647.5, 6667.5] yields 134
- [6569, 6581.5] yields 135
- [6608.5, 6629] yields 132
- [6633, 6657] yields 133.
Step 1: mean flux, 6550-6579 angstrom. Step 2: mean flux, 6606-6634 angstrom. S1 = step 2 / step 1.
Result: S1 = 1.02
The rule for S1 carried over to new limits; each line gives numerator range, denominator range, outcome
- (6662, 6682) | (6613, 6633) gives 1.02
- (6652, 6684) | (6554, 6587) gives 1.01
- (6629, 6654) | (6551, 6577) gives 1.04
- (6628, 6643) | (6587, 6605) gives 0.96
